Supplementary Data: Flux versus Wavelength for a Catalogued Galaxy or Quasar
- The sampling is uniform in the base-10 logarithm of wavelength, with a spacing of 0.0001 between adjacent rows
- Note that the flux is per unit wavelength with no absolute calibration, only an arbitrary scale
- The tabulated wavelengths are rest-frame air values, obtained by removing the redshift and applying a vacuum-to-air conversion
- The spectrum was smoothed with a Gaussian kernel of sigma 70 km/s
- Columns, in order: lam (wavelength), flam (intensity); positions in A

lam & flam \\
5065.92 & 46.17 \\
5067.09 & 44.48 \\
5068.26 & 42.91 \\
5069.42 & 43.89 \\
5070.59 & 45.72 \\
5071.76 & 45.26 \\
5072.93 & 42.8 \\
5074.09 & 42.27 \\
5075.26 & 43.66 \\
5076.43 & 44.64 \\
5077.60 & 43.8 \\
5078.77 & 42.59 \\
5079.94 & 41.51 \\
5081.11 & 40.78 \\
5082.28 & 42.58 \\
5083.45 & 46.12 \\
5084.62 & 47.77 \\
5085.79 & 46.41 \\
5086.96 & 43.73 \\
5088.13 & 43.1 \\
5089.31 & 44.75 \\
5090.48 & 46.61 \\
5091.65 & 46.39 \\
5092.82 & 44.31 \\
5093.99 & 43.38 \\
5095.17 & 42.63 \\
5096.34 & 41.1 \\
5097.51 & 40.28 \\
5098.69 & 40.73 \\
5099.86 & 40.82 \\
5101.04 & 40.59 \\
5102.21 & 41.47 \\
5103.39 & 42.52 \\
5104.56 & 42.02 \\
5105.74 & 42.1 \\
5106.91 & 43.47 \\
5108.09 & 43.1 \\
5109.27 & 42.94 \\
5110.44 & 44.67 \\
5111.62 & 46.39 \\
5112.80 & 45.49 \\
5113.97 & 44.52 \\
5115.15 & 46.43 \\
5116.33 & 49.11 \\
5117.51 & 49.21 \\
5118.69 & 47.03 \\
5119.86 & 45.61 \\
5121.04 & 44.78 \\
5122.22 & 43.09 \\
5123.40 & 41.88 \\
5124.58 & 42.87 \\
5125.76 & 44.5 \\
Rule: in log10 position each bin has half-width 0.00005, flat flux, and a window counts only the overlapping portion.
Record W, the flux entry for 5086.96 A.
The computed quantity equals 43.73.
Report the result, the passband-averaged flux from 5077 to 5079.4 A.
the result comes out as 43.1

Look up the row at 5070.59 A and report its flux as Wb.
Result 45.72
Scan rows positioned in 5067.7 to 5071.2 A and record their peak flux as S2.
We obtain 45.72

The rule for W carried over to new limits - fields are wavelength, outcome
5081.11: 40.78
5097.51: 40.28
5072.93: 42.8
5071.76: 45.26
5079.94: 41.51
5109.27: 42.94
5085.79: 46.41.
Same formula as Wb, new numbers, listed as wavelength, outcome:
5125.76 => 44.5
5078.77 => 42.59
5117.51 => 49.21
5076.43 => 44.64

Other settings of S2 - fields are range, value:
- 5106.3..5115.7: 46.43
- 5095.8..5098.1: 41.1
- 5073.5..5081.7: 44.64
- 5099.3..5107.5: 43.47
